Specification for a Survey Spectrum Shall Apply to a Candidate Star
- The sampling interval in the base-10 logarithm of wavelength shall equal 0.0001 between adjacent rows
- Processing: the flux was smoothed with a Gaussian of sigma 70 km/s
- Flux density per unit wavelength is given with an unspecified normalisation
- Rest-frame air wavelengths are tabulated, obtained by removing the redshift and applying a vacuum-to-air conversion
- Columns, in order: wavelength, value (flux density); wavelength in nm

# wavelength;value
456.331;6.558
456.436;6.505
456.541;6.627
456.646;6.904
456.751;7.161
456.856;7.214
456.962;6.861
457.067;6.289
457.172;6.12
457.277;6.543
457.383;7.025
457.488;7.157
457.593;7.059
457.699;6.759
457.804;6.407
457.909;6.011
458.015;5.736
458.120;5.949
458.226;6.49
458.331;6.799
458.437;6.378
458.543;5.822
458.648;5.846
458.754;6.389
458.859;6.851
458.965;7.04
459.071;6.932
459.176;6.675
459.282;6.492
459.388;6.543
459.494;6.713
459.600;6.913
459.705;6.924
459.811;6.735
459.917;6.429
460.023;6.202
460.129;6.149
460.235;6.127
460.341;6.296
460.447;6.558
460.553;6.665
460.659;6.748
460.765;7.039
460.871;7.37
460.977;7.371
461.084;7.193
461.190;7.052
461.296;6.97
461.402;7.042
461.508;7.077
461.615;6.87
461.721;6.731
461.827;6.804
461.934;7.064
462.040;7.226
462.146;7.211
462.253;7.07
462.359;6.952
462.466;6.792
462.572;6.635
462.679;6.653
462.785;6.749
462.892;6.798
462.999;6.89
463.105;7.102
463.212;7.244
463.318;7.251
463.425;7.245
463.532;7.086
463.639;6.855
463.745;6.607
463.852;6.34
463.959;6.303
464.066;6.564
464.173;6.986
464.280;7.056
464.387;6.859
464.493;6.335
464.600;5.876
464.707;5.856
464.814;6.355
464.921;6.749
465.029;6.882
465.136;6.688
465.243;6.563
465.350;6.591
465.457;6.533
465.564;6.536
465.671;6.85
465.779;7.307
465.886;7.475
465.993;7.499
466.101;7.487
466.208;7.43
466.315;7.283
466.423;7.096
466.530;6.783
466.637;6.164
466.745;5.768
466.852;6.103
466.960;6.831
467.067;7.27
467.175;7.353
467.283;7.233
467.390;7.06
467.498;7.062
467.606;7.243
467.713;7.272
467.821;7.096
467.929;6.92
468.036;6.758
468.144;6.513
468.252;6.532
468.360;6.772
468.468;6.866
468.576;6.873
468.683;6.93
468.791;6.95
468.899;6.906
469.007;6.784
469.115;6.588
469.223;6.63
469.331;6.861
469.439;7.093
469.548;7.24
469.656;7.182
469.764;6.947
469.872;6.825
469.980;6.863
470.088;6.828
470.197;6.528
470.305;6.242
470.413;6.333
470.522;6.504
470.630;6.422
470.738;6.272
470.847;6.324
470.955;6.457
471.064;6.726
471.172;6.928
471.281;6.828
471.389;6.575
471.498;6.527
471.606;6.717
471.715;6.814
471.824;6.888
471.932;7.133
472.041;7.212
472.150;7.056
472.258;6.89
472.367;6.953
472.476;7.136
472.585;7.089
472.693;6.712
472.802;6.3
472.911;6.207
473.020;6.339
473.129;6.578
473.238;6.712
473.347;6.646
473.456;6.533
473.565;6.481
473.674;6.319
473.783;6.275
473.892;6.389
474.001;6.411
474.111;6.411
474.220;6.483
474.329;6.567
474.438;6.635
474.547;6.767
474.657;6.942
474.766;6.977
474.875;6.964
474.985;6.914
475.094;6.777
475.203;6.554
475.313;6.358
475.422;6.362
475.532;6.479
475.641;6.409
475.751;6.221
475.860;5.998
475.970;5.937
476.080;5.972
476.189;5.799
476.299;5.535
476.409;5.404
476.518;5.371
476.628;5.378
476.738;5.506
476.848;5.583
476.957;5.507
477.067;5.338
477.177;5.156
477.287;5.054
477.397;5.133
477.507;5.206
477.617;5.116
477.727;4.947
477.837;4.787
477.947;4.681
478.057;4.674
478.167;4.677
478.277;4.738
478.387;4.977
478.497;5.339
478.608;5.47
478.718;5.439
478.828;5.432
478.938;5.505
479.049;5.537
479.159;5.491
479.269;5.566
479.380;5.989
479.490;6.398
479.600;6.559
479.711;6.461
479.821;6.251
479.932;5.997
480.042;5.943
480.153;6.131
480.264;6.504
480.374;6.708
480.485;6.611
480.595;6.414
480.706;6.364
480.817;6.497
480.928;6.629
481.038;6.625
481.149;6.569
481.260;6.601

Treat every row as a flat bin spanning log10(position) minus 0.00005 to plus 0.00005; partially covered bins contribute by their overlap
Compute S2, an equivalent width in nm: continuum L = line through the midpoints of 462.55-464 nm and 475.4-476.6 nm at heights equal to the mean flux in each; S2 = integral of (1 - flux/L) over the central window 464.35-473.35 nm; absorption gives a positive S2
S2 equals -0.47 nm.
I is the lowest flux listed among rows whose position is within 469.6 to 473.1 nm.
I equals 6.207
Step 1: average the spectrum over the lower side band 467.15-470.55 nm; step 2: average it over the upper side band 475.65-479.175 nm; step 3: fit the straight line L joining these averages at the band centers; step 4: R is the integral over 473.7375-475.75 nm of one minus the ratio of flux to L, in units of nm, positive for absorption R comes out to -0.26 nm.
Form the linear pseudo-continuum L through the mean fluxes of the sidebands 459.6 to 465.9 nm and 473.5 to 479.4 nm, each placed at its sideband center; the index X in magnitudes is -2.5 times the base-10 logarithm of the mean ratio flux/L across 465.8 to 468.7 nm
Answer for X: -0.08 mag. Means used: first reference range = 6.78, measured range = 6.96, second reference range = 5.81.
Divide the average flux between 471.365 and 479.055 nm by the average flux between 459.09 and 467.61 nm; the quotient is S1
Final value 0.89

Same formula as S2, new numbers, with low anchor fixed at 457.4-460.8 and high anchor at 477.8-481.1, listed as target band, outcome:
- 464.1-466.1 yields -0.133 nm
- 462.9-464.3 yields -0.111 nm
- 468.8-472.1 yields -0.327 nm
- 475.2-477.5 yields 0.076 nm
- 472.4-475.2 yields -0.282 nm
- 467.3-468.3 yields -0.116 nm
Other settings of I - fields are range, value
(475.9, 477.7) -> 5.054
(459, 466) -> 5.856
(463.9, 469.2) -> 5.768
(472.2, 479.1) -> 4.674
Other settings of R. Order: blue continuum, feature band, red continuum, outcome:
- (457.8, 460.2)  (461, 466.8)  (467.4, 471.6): -0.214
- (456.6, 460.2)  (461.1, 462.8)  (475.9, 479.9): -0.153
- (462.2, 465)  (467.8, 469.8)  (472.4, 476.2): -0.070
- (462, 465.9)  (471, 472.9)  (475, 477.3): -0.200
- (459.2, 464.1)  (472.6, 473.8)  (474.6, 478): -0.092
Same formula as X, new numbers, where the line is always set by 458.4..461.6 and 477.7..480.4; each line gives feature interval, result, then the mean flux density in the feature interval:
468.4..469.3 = -0.106 mag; 6.82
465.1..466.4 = -0.108 mag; 7.03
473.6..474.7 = -0.110 mag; 6.51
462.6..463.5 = -0.075 mag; 6.98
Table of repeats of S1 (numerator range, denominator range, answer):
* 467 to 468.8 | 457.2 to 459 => 1.08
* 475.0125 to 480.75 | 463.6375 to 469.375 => 0.84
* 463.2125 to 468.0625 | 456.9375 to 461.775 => 1.03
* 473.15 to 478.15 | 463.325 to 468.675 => 0.88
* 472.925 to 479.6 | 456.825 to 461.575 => 0.89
